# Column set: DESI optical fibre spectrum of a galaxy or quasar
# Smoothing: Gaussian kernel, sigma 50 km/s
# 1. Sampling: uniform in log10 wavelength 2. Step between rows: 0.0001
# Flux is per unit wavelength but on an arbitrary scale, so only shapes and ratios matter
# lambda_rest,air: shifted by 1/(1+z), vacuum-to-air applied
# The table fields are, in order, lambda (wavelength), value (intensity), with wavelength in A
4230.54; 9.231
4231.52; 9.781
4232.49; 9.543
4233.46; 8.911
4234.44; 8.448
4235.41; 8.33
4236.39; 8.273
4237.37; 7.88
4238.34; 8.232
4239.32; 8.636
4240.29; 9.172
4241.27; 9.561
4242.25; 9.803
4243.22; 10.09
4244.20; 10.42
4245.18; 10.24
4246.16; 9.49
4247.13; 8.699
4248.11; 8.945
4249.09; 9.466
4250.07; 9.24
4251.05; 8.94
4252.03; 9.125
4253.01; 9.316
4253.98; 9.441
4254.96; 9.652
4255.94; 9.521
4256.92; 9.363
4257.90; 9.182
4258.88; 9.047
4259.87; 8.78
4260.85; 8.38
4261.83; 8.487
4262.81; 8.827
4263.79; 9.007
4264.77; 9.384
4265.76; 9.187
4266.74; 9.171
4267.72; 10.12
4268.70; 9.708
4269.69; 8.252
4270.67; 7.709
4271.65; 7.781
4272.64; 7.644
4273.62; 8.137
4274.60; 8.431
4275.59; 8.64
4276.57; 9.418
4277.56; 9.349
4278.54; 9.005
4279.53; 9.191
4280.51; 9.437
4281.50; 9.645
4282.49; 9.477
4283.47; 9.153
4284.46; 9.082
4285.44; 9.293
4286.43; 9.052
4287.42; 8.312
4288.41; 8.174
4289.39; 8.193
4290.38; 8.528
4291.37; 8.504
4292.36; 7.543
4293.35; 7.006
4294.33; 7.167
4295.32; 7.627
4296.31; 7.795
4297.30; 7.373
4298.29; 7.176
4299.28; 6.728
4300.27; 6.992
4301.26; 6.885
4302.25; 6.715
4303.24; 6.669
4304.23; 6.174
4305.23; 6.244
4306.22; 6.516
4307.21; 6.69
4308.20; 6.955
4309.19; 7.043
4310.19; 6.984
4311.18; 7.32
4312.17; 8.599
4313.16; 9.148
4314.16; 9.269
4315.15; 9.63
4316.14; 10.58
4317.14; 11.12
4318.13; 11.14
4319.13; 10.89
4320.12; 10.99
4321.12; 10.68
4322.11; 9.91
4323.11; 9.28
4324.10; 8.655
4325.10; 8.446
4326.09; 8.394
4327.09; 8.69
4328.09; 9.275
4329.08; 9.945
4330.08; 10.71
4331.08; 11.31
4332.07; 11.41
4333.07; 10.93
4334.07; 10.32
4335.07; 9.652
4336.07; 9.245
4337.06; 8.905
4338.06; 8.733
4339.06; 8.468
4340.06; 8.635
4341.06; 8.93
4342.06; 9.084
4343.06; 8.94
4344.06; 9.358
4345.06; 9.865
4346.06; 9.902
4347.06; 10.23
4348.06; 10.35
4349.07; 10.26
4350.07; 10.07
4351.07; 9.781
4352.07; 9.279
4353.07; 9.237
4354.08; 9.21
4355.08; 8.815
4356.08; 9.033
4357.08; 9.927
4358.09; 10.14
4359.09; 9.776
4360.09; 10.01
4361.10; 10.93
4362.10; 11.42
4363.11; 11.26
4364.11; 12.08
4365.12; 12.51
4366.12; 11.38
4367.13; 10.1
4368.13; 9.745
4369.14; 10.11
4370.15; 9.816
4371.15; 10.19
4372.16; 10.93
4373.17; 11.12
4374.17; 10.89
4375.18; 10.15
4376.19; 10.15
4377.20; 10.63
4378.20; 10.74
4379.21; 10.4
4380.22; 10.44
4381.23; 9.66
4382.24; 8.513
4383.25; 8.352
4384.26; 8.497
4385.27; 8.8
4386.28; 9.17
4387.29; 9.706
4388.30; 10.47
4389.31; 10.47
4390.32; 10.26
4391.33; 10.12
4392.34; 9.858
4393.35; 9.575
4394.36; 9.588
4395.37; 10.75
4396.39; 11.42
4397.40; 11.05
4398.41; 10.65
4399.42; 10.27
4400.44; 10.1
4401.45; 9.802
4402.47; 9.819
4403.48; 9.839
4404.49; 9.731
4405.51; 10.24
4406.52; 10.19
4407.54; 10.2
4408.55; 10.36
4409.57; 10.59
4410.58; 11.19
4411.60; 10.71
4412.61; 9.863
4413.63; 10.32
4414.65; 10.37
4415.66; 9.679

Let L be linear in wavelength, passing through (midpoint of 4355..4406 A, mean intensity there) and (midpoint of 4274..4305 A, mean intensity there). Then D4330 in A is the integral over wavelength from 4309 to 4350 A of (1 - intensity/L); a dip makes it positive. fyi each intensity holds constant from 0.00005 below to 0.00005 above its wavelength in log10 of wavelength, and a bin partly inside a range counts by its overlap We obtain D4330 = -2.4 A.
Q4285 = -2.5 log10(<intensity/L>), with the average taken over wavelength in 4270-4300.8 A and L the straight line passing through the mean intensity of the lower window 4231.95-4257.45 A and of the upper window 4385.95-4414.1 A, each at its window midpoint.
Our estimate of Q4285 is 0.141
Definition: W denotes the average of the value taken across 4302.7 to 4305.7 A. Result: 6.35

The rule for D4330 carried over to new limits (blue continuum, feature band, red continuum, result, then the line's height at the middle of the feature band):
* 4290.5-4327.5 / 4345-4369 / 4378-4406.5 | -2.7 A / 9.2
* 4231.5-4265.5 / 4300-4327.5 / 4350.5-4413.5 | 3.4 A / 9.63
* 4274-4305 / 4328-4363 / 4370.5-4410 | -2.2 A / 9.22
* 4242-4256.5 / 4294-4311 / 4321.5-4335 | 4.8 A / 9.7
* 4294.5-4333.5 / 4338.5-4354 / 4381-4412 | -0.5 A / 9.16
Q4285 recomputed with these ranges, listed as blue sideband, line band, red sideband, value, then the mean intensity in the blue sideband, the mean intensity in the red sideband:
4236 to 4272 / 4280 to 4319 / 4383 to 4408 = 0.16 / 9.1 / 9.97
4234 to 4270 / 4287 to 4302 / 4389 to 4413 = 0.24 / 9.13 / 10.3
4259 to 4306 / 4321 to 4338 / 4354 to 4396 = -0.05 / 8.28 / 10.1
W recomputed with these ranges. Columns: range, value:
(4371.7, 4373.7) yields 11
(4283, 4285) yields 9.14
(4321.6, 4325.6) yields 9.1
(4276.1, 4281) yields 9.28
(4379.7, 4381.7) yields 10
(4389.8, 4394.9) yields 9.9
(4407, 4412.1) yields 10.6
